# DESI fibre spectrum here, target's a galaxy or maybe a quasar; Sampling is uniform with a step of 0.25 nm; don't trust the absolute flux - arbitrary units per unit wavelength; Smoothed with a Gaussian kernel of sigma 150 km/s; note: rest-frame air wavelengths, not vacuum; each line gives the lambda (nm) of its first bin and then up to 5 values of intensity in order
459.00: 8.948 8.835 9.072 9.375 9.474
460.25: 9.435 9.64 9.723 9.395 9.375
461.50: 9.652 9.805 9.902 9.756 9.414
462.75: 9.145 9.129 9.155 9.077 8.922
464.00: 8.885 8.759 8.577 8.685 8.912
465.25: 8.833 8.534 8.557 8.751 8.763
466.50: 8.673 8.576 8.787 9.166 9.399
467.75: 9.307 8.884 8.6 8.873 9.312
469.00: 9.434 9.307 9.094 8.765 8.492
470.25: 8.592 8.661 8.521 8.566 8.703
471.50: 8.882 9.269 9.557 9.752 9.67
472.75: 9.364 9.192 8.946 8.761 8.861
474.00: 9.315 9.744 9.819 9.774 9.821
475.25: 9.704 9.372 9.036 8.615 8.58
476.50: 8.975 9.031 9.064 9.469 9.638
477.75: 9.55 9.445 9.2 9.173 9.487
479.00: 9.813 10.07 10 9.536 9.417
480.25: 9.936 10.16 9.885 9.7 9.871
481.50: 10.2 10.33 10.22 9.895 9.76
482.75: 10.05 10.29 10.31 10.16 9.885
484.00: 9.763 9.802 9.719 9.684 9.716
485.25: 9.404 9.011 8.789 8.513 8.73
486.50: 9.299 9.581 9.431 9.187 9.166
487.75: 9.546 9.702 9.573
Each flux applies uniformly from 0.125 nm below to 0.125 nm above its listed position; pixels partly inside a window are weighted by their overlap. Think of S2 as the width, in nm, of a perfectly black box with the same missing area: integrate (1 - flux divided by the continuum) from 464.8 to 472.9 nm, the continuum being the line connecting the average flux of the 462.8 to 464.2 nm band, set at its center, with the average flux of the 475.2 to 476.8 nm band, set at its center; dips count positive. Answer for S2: 0.06 nm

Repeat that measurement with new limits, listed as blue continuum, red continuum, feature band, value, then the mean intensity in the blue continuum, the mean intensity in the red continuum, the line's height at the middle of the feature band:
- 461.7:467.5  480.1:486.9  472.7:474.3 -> 0.03 nm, 8.99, 9.73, 9.34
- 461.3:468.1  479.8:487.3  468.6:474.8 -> 0.11 nm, 9.04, 9.69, 9.28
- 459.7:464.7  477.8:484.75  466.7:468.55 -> 0.10 nm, 9.32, 9.85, 9.47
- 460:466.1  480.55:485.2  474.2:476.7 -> 0.09 nm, 9.18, 9.95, 9.66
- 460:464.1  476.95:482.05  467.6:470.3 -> 0.16 nm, 9.41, 9.72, 9.53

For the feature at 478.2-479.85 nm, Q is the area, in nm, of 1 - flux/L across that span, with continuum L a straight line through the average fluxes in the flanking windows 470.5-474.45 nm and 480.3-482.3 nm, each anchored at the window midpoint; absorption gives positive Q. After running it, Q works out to 0.03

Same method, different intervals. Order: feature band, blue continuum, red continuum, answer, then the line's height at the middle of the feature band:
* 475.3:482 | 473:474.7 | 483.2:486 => -0.09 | 9.41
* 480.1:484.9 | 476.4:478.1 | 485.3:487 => -0.43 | 9.15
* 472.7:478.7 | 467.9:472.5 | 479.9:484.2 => 0.11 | 9.45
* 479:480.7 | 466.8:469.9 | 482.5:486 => -0.06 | 9.52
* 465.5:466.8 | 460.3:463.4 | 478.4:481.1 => 0.12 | 9.56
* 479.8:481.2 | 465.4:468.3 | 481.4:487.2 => -0.05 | 9.49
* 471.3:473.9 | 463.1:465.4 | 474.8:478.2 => -0.02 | 9.14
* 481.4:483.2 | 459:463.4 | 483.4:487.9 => -0.13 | 9.41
